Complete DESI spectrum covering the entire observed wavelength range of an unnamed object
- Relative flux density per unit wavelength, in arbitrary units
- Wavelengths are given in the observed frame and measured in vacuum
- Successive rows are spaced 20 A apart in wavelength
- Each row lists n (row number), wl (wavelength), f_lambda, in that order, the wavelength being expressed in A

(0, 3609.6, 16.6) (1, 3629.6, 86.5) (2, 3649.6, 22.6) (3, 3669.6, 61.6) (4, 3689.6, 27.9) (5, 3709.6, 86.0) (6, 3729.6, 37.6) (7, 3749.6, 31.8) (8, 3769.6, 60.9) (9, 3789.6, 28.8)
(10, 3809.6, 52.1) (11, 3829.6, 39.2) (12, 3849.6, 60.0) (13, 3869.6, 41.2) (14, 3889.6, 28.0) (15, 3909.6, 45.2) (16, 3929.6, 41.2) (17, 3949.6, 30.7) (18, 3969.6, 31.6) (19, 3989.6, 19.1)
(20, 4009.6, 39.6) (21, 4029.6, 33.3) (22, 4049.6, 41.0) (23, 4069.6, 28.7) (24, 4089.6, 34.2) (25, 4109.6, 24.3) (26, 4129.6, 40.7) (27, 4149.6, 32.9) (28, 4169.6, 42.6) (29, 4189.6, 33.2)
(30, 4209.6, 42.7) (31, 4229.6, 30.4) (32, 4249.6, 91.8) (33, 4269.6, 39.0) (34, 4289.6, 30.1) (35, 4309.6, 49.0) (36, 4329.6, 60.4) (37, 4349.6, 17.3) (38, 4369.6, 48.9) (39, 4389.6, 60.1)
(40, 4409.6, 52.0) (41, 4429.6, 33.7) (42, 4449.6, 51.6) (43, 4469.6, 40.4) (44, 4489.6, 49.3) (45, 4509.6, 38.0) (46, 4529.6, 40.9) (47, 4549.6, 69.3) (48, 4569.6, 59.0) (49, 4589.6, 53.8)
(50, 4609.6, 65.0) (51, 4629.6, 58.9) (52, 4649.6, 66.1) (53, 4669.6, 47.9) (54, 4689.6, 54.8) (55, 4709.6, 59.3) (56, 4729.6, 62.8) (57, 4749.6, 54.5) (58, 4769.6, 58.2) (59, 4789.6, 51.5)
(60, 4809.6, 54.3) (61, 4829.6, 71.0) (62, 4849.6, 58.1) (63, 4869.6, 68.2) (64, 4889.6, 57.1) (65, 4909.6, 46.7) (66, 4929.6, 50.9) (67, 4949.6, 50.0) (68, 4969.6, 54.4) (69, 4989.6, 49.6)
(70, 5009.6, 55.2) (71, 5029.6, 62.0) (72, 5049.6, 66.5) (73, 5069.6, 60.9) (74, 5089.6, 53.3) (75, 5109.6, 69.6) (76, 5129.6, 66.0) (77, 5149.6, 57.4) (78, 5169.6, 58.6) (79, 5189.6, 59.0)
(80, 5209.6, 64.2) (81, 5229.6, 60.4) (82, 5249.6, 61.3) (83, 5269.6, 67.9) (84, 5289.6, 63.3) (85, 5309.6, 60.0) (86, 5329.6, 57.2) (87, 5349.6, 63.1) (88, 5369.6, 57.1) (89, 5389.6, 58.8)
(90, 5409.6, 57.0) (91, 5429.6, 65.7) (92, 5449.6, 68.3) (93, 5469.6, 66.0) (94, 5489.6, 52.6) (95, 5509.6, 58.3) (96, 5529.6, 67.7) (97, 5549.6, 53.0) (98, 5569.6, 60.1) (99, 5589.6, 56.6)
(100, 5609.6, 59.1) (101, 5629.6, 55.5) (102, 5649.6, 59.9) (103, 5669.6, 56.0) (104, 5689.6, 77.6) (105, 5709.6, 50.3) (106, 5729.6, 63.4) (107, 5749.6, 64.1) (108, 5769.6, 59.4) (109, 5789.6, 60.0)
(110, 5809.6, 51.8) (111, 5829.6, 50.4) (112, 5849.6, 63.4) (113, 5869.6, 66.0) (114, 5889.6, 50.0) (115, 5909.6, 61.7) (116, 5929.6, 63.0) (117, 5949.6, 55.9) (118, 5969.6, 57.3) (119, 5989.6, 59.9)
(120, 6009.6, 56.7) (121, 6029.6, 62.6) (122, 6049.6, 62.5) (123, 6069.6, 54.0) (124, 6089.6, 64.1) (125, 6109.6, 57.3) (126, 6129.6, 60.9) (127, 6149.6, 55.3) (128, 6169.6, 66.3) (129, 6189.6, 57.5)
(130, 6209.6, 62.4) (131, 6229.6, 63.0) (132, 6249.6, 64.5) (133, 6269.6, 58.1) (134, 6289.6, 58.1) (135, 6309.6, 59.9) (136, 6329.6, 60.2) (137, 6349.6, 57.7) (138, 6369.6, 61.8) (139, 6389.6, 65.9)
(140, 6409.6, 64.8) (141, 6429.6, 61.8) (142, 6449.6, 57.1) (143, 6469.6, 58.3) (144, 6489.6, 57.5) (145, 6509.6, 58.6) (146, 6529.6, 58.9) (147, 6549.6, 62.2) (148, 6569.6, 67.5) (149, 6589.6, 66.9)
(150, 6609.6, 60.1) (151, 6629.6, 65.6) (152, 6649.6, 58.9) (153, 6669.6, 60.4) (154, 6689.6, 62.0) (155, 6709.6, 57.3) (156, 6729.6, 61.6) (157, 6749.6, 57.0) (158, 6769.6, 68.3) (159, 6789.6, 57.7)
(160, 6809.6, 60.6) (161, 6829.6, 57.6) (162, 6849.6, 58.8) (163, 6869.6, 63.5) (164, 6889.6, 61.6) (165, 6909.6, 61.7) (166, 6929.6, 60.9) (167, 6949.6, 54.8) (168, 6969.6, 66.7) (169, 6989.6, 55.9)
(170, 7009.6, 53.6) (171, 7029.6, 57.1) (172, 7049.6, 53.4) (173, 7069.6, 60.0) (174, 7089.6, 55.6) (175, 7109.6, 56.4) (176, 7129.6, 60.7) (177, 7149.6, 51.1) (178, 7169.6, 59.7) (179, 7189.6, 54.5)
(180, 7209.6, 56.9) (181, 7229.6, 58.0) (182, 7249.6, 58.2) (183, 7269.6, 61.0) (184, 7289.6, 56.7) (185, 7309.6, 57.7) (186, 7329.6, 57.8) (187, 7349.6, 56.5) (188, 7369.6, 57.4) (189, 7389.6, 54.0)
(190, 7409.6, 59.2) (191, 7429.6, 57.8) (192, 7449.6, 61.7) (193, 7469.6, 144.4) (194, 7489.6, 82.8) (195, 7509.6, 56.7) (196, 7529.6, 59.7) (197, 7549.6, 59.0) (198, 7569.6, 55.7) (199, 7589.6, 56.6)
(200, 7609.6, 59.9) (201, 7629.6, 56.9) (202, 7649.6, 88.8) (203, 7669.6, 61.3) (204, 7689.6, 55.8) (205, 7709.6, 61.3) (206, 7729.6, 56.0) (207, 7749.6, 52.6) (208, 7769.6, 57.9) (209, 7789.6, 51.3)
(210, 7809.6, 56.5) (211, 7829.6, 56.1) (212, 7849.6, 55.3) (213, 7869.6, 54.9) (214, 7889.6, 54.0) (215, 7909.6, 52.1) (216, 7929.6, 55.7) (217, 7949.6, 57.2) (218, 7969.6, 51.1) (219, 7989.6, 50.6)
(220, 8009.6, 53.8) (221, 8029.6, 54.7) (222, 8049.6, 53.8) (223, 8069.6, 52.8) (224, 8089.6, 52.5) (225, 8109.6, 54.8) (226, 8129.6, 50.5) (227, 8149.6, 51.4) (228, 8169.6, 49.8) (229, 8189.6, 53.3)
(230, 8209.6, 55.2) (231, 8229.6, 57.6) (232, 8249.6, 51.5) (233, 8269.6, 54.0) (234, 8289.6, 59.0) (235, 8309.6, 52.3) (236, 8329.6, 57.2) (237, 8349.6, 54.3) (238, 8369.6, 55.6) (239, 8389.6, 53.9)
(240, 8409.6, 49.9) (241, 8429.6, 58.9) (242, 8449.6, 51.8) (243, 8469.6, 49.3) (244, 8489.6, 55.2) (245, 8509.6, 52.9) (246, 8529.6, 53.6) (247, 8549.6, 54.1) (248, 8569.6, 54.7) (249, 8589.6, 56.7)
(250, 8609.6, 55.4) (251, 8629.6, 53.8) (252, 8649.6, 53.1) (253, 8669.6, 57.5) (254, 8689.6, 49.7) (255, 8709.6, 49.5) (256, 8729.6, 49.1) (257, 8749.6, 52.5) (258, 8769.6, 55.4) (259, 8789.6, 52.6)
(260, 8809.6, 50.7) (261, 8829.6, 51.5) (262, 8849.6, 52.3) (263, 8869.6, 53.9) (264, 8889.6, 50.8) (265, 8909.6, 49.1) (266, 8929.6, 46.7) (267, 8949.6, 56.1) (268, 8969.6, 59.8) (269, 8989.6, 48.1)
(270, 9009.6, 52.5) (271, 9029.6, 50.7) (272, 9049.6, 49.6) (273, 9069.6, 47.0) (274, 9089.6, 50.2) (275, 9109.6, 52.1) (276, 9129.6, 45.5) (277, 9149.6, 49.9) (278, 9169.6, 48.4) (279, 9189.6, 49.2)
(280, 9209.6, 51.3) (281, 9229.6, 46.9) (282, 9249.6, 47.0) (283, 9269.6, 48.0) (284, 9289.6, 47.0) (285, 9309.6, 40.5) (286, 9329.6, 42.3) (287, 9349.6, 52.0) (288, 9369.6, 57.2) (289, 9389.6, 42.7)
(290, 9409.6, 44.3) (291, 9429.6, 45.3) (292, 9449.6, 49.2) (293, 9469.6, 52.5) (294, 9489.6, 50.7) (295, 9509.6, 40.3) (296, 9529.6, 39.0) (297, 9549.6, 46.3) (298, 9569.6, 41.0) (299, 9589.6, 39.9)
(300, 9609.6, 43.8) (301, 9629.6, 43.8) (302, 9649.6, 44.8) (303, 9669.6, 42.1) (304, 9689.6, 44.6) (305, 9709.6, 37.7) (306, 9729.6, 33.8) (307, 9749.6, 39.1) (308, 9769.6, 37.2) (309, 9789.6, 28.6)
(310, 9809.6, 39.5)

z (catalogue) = 0.138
